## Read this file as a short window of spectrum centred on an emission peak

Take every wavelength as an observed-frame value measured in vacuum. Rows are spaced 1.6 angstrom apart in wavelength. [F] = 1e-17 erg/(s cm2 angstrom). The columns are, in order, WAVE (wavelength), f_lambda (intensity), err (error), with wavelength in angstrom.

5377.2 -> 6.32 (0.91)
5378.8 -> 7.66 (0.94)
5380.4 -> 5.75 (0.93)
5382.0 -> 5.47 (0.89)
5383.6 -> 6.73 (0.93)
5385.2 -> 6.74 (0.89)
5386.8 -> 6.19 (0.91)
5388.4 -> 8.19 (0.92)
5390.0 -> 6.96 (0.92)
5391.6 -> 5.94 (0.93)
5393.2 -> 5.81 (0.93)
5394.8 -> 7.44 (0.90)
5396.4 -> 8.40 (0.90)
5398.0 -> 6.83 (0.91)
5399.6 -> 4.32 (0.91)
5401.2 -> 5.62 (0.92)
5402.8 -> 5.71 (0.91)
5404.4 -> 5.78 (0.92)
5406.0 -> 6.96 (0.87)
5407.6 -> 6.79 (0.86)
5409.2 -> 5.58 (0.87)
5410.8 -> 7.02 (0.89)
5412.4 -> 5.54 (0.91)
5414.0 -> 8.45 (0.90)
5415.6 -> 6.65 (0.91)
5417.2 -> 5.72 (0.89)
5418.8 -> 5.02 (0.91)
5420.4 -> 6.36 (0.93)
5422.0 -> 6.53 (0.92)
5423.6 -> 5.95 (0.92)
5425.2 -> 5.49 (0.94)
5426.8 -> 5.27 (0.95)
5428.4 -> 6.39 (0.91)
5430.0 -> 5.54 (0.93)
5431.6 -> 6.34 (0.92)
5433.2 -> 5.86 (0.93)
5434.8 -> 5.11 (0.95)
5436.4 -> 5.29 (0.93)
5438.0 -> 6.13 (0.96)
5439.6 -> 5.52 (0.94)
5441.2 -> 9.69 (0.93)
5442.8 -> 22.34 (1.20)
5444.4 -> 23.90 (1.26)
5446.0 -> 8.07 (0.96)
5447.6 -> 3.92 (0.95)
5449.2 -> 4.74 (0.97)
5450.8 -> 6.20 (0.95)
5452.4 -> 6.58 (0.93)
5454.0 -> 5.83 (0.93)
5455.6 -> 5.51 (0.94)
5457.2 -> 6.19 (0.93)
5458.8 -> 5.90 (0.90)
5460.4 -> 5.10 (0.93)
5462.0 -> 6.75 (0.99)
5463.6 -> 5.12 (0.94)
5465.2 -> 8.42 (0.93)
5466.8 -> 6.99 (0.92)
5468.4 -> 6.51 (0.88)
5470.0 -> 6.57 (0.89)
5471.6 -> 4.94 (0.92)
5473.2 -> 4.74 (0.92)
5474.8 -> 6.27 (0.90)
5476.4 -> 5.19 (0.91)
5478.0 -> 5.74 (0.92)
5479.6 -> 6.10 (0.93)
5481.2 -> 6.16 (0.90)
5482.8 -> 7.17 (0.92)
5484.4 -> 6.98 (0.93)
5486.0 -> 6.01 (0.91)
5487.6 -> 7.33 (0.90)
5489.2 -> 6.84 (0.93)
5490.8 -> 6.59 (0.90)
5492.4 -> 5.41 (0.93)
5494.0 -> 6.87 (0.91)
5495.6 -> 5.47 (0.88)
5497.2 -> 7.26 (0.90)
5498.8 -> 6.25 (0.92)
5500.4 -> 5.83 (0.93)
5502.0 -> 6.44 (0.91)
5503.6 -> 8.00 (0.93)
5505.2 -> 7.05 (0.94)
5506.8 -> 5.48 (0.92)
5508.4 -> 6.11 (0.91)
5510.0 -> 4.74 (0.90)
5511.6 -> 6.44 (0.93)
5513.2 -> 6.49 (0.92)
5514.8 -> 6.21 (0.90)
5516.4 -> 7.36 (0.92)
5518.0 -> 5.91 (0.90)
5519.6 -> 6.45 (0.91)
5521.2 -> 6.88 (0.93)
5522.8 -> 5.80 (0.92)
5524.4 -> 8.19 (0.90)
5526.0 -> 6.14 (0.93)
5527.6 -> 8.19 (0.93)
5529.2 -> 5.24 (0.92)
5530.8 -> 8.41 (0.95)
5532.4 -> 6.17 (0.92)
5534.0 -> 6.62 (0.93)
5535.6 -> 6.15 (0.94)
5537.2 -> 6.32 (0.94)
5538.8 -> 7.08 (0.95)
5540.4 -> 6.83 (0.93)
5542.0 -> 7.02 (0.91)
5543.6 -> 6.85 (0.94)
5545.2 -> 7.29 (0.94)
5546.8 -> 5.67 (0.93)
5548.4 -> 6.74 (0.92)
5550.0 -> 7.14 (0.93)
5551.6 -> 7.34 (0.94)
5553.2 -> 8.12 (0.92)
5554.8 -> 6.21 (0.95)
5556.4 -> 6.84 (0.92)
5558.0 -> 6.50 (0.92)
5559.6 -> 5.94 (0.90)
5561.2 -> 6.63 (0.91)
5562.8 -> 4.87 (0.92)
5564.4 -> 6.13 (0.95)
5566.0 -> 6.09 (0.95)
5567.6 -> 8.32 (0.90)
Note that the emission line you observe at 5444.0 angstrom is H-beta 4861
